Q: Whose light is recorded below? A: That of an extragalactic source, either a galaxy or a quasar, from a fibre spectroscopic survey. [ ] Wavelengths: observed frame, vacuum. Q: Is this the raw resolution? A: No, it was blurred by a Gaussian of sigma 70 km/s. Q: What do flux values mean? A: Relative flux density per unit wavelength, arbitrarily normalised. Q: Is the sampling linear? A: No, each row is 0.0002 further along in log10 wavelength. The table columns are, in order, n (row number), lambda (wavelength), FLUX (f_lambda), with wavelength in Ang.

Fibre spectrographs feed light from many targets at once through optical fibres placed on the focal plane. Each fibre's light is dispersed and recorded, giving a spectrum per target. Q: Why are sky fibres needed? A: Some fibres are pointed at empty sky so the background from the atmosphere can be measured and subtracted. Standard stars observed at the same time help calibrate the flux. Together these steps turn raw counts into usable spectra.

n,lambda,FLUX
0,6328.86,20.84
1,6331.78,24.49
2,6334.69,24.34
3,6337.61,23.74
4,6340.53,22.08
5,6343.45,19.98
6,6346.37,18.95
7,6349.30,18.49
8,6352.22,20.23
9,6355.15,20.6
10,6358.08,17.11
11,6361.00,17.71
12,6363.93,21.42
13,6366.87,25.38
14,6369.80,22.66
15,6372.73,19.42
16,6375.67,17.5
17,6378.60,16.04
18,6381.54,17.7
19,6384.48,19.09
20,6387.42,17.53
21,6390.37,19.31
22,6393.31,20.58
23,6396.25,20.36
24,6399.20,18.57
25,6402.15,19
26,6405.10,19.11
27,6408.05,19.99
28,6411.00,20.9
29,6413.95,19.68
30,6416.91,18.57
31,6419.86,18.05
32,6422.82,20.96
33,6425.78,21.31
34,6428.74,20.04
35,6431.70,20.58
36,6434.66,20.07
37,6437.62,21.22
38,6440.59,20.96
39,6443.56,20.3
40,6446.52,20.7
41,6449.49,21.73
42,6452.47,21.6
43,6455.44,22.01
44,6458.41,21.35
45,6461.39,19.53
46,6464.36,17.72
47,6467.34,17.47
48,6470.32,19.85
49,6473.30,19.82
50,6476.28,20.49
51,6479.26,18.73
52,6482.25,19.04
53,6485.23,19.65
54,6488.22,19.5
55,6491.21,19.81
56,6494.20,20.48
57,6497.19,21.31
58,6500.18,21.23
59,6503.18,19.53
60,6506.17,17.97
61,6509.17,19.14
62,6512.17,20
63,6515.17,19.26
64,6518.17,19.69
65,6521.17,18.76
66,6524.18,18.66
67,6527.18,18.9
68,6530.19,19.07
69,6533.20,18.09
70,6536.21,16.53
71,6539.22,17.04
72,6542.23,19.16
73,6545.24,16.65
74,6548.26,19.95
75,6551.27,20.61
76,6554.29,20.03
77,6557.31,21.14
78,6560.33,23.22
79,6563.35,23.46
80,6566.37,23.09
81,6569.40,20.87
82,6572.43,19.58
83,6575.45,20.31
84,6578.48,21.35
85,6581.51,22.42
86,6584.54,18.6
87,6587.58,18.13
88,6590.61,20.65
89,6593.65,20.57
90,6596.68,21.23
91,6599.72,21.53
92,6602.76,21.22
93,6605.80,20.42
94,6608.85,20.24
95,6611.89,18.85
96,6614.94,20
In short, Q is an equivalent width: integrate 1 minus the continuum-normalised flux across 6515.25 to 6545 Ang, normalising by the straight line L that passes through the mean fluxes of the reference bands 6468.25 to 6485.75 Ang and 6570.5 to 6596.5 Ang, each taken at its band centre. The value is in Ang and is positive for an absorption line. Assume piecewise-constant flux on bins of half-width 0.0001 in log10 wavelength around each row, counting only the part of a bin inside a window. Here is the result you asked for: 2.2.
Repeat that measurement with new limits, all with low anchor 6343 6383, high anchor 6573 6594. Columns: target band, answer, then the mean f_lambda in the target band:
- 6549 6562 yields -0.7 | 21.2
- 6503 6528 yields 1.2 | 19.1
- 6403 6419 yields 0.1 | 19.6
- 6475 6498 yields 0.1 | 19.8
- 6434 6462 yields -1.7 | 21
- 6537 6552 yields 1.2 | 18.5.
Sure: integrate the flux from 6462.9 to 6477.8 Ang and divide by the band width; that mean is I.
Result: 19.1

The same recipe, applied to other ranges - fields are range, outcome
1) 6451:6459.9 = 21.7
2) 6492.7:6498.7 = 20.9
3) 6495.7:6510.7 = 19.8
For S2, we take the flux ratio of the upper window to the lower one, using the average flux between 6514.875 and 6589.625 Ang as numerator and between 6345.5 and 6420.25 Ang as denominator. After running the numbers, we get 1.02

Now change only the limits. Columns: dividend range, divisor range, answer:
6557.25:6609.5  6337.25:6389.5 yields 1.07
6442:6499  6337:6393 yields 1.02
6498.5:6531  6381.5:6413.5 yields 1.00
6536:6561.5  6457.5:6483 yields 1.01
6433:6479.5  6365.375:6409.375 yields 1.04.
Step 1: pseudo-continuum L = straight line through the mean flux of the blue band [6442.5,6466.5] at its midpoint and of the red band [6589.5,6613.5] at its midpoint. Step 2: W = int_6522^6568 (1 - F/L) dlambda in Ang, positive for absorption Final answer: 1.9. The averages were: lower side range 20.5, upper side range 20.6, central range 19.7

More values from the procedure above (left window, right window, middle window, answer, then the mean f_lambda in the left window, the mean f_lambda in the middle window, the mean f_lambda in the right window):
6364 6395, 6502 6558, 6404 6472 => -2.9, 19.6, 20.2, 18.9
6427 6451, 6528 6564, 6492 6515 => 0.1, 20.7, 19.9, 19.5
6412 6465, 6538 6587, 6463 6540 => 4.7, 20.4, 19.2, 20.4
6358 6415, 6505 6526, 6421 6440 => -1.3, 19.5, 20.7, 19.1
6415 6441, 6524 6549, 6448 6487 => -1.0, 20.2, 19.9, 18.2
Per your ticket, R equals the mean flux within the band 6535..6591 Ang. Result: 20.2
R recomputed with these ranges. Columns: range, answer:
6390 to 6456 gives 20.2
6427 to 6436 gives 20.3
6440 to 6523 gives 19.9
